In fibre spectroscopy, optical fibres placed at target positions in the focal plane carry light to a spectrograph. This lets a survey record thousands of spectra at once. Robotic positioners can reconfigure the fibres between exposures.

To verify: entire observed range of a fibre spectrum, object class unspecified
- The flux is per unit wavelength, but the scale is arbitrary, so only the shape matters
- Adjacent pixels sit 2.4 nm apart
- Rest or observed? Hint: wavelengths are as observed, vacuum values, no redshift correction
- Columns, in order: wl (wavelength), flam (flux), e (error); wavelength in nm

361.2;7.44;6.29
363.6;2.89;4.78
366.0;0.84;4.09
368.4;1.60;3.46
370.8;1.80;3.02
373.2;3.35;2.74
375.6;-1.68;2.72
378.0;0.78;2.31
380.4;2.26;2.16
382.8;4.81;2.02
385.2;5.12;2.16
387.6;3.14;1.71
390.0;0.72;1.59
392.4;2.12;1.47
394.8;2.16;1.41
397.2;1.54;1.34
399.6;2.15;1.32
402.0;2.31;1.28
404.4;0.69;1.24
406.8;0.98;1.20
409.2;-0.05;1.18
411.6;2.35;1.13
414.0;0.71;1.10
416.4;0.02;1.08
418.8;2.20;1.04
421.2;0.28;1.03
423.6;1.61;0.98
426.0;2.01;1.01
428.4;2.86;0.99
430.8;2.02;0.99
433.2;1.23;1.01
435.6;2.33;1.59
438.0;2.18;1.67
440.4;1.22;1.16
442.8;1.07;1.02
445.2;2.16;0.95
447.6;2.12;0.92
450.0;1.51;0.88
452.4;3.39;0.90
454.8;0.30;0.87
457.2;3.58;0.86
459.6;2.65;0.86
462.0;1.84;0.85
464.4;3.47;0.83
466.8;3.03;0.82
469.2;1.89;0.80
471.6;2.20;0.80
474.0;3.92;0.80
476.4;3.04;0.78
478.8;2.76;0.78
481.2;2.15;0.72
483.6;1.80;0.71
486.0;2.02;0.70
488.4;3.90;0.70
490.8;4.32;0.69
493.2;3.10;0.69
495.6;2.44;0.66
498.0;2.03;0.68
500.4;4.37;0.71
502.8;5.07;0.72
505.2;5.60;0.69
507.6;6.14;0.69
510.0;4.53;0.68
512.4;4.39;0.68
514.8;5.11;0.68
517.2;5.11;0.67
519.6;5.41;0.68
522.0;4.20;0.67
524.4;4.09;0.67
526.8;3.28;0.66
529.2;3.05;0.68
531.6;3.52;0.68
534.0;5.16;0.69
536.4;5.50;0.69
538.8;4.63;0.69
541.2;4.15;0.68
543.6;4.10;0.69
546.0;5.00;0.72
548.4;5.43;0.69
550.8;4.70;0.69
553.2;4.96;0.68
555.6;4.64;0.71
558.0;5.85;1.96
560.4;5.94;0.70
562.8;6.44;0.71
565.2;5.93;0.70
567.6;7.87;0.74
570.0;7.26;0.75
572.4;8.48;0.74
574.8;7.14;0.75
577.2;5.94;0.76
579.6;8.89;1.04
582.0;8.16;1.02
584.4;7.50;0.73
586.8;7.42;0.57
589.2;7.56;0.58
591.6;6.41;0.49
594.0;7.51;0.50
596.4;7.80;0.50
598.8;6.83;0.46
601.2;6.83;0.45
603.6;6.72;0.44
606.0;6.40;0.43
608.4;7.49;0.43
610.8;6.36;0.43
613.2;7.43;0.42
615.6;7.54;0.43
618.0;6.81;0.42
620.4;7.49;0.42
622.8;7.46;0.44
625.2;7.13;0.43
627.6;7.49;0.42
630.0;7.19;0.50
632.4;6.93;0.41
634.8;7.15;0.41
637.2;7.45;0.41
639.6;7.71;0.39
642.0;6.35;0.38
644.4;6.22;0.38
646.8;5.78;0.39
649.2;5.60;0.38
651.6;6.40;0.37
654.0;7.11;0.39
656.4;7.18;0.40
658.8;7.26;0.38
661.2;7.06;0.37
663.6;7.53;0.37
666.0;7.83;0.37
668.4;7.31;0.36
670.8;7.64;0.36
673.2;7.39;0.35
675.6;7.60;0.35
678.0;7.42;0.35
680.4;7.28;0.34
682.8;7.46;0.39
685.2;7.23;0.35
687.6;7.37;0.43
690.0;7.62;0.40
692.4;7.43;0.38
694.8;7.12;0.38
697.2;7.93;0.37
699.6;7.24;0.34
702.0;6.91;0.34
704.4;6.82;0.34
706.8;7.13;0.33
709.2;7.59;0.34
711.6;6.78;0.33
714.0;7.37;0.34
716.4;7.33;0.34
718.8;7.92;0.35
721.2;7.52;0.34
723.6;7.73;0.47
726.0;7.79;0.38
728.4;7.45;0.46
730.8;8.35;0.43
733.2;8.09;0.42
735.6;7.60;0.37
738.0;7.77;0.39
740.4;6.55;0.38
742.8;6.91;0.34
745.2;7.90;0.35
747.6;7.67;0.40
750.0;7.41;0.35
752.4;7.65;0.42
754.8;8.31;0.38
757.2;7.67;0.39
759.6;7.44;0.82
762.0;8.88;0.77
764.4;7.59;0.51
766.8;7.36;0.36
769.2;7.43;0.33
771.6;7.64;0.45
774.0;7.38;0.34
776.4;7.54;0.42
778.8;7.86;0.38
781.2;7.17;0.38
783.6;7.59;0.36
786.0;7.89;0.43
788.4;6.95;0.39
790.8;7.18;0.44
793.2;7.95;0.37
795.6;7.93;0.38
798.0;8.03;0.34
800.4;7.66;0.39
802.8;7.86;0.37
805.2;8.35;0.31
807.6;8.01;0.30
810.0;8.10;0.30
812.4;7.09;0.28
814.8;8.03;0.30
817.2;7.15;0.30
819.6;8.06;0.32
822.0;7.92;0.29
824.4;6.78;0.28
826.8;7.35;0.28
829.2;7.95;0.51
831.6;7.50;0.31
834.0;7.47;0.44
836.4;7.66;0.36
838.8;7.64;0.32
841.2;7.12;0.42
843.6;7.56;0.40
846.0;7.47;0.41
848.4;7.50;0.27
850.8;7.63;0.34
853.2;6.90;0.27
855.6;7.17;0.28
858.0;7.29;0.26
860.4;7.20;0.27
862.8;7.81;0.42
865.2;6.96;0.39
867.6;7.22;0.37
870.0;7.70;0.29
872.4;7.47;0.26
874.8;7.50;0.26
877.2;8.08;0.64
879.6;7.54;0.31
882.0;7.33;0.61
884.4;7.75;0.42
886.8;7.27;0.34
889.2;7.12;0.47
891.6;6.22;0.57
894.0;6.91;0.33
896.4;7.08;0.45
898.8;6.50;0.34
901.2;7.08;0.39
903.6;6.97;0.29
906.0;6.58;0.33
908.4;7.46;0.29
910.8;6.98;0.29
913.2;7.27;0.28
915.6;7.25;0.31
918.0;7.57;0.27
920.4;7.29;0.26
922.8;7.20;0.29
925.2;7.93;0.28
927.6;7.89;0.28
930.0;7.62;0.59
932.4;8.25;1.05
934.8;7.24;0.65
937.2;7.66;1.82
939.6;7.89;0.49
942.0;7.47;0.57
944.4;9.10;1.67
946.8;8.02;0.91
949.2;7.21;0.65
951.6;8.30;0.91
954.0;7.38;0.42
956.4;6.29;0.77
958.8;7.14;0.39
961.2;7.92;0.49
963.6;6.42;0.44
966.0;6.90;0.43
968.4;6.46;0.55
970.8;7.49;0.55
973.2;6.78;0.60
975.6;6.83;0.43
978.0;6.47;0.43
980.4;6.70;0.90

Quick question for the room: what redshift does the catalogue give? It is 0.26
